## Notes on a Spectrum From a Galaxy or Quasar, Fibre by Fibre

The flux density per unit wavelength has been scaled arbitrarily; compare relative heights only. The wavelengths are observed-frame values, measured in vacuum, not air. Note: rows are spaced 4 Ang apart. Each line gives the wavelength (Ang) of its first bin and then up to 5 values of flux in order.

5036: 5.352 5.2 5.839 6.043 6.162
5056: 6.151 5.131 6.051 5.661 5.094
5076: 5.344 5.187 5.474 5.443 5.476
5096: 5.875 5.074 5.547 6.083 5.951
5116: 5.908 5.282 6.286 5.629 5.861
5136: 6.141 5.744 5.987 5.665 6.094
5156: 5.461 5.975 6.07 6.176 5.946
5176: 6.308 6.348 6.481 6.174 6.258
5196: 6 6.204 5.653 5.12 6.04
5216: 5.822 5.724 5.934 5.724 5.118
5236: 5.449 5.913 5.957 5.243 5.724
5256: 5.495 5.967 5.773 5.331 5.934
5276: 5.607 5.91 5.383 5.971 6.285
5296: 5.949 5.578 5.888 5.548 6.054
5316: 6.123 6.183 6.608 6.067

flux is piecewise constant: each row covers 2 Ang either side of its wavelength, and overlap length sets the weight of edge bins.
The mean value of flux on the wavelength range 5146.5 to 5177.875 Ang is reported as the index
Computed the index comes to 5.97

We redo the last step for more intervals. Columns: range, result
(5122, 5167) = 5.91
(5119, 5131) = 5.78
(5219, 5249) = 5.64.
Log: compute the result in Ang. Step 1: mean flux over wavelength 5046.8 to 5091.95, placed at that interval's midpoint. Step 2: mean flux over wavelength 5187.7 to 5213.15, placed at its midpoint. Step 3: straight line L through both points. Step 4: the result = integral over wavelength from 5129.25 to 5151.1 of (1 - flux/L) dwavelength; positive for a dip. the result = -0.5 Ang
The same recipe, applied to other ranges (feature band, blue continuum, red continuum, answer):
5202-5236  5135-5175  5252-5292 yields 1.1 Ang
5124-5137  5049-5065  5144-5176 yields 0.0 Ang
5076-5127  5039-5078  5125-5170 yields 1.5 Ang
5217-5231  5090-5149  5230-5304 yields -0.1 Ang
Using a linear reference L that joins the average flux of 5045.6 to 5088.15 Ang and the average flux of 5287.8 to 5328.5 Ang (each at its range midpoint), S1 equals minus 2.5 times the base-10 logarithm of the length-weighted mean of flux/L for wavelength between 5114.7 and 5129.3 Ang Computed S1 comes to -0.01 mag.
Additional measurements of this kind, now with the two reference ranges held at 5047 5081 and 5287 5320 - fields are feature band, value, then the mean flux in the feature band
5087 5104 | 0.041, 5.48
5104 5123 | -0.018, 5.8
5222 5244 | 0.037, 5.66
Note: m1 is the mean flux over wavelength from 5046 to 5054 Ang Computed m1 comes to 6.1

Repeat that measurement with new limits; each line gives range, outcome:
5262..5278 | 5.66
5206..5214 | 5.58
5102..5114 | 5.86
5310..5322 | 6.12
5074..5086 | 5.34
